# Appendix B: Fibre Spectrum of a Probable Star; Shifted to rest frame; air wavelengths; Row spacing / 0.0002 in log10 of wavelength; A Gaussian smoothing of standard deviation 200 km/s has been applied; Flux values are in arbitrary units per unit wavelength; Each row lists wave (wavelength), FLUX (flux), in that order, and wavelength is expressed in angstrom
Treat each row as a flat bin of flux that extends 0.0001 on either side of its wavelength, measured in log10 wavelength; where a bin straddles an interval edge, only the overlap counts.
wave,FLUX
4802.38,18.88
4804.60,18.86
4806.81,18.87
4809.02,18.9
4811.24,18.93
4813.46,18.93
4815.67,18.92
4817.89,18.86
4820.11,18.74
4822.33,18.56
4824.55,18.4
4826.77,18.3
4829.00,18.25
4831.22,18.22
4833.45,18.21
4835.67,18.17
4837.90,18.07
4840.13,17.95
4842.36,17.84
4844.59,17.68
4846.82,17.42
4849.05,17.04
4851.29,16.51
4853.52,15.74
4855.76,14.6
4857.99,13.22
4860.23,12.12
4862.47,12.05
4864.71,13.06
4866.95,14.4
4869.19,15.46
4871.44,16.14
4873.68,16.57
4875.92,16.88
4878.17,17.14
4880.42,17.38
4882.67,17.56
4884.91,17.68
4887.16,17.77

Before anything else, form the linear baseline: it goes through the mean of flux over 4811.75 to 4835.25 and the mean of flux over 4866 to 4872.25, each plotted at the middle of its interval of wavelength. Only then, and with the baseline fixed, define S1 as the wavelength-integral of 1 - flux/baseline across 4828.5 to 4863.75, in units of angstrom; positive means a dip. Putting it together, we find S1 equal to 1.2 angstrom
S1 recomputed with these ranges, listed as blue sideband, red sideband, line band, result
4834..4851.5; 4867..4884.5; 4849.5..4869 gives 3.43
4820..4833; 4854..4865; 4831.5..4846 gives -1.38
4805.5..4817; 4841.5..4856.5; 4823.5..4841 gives -0.50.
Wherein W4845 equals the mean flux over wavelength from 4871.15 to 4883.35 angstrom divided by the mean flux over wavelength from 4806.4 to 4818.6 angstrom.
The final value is 0.90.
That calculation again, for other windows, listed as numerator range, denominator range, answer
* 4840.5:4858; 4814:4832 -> 0.89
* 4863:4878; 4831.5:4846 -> 0.86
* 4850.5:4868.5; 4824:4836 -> 0.76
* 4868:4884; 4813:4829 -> 0.90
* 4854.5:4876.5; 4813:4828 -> 0.77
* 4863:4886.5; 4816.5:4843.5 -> 0.88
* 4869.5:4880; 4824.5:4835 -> 0.91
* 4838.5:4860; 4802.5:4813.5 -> 0.86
